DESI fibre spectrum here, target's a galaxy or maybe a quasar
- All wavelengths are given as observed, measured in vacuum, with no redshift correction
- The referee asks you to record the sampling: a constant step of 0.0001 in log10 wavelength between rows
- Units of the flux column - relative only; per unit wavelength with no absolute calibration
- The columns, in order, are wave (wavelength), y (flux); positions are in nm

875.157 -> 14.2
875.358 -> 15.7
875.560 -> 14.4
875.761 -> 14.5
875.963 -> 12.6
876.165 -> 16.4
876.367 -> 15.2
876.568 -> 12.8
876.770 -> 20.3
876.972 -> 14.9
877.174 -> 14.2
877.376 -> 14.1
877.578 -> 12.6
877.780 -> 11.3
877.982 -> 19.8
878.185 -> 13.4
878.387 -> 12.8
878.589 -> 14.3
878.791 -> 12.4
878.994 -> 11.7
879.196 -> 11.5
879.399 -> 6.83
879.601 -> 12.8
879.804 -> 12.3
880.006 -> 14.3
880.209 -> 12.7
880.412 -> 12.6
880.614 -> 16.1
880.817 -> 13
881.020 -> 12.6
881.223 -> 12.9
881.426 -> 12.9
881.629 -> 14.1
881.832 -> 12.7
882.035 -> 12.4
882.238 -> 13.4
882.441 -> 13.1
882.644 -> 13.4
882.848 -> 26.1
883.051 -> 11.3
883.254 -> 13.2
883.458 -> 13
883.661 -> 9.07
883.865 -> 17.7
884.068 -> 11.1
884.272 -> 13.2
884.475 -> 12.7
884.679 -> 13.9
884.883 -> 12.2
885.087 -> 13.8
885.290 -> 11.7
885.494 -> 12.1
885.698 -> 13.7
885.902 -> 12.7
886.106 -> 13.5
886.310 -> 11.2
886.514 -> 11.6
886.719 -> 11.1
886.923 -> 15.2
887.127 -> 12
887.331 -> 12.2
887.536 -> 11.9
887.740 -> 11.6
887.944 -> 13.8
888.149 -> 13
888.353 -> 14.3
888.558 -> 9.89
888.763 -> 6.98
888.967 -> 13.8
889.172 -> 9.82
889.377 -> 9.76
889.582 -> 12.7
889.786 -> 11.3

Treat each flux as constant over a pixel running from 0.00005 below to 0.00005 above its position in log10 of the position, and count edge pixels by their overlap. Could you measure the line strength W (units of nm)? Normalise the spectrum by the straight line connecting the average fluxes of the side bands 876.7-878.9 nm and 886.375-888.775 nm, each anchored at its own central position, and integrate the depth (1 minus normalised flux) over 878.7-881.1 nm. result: 0.27 nm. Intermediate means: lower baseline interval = 14.5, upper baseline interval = 12.1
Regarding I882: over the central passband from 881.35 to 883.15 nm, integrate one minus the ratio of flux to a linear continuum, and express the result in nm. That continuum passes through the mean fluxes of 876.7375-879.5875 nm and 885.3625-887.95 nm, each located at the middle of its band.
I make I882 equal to -0.20 nm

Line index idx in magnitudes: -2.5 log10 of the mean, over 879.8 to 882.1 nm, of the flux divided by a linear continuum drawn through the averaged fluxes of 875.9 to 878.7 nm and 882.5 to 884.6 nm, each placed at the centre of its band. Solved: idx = 0.081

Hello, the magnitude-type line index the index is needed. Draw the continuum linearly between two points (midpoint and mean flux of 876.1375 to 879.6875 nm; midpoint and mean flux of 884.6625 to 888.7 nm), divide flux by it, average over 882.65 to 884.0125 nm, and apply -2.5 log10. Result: -0.15 mag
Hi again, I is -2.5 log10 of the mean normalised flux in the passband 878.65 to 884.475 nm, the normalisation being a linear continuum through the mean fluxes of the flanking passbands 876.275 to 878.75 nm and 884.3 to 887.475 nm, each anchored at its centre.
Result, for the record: 0.04 mag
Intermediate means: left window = 14.6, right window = 12.6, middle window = 13.2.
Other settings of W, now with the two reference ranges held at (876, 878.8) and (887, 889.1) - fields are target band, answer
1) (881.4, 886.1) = -0.15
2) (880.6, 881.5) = 0.03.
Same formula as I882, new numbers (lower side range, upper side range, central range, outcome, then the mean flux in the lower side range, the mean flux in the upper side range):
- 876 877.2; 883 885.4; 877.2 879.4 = 0.271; 15.6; 12.8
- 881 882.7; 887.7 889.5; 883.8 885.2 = -0.107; 13.1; 11.4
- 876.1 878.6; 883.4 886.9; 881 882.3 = 0.057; 14.8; 12.7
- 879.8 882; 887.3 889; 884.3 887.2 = -0.084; 13.3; 11.9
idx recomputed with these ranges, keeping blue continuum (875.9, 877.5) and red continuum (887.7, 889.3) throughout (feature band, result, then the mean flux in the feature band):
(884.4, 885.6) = -0.007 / 12.7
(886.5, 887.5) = -0.035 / 12.4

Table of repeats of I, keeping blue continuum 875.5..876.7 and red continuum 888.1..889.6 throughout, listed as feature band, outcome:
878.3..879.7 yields 0.17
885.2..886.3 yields -0.06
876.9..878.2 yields -0.02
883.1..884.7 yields -0.04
